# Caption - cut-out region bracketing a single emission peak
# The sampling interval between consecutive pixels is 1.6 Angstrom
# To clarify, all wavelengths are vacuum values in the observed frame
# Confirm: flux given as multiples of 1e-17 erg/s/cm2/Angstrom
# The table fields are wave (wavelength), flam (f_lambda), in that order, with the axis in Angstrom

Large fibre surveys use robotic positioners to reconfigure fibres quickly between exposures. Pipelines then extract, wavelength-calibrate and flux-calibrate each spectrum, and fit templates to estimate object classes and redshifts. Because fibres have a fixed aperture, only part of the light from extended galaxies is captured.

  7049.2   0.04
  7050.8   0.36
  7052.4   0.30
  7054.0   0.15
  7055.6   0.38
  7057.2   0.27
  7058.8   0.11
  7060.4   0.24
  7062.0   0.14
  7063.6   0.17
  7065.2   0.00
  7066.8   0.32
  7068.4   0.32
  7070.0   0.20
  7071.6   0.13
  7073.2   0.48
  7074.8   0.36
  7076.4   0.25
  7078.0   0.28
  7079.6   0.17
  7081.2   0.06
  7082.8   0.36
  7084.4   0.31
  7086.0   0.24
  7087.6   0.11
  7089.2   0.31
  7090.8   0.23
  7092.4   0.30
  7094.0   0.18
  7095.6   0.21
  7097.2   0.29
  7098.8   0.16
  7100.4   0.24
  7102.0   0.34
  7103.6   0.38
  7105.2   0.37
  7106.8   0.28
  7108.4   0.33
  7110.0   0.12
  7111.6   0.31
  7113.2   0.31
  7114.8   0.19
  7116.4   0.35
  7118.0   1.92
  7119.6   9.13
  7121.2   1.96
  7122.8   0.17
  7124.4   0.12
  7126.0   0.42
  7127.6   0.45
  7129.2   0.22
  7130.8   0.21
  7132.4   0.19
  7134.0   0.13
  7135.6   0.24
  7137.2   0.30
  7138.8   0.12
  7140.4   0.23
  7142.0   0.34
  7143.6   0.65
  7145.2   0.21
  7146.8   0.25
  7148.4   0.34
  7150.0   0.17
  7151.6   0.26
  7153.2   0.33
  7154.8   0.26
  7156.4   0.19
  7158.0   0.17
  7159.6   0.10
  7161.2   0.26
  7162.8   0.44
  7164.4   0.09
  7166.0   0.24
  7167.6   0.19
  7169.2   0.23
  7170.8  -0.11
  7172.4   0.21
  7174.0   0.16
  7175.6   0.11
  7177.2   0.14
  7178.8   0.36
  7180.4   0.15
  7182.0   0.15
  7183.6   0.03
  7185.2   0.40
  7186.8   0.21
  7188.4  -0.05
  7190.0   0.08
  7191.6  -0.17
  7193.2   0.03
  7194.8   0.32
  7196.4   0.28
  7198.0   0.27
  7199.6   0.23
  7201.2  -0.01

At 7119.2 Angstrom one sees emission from H-alpha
